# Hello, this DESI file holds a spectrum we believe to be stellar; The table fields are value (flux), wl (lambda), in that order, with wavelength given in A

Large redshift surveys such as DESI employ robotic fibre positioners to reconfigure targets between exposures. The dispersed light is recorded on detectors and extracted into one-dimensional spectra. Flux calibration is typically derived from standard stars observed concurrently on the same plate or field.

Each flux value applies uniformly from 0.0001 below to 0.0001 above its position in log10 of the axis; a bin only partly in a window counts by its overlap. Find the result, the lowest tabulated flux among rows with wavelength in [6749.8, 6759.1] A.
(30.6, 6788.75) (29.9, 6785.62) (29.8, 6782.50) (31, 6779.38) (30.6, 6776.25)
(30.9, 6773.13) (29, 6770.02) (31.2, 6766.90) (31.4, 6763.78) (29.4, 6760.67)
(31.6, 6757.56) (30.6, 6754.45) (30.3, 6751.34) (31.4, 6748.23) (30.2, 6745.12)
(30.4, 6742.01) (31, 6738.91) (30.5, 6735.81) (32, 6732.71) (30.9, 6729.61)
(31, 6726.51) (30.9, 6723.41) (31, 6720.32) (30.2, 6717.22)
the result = 30.3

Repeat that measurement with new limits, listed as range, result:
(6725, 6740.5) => 30.5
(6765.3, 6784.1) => 29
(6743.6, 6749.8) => 30.2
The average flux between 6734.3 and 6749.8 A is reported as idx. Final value 30.7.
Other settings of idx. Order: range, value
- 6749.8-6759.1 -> 30.8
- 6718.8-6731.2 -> 31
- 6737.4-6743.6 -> 30.7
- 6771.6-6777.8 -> 30.7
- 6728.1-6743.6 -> 31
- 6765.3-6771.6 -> 30.1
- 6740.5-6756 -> 30.6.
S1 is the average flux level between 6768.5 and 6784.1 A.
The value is 30.3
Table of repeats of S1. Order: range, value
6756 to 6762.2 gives 30.5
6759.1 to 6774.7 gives 30.4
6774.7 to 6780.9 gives 30.8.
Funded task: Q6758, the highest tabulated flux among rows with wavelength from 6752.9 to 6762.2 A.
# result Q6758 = 31.6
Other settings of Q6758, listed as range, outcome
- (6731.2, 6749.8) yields 32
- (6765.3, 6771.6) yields 31.2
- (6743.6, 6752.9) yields 31.4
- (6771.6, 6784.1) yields 31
